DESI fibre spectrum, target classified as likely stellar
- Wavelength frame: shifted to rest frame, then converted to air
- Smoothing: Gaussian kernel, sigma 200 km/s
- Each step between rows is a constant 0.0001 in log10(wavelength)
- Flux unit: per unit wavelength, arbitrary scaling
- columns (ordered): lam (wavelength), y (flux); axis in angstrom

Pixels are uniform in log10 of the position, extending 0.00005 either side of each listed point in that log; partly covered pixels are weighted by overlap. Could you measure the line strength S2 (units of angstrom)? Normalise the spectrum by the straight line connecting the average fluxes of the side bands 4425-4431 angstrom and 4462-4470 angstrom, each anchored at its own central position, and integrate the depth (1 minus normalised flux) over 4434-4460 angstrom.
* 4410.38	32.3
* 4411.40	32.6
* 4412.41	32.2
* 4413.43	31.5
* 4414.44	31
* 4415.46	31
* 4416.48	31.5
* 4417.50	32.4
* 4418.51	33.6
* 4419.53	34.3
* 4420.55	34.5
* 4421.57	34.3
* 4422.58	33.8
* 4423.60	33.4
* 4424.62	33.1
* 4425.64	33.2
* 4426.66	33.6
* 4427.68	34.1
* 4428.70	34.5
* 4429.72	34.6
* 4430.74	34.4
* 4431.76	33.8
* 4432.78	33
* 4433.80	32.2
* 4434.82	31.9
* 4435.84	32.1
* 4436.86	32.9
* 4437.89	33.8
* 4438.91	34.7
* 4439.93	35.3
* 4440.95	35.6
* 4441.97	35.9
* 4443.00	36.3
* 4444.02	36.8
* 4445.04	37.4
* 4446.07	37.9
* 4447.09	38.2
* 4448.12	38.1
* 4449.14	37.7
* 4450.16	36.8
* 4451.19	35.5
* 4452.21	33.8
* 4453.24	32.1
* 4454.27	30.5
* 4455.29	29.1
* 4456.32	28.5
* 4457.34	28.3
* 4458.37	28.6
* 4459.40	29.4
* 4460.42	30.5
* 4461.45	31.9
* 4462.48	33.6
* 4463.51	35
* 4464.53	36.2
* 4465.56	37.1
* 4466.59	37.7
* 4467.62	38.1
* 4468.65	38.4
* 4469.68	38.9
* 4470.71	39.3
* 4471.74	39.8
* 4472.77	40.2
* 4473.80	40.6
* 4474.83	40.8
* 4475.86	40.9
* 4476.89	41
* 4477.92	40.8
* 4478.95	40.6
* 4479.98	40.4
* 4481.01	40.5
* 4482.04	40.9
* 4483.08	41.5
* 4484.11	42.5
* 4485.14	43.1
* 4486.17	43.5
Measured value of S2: 1.1 angstrom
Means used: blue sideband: 34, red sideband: 36.8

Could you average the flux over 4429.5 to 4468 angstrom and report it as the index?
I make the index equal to 34.1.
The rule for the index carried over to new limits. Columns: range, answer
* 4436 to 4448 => 35.8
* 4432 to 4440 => 33.1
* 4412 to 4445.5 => 33.7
